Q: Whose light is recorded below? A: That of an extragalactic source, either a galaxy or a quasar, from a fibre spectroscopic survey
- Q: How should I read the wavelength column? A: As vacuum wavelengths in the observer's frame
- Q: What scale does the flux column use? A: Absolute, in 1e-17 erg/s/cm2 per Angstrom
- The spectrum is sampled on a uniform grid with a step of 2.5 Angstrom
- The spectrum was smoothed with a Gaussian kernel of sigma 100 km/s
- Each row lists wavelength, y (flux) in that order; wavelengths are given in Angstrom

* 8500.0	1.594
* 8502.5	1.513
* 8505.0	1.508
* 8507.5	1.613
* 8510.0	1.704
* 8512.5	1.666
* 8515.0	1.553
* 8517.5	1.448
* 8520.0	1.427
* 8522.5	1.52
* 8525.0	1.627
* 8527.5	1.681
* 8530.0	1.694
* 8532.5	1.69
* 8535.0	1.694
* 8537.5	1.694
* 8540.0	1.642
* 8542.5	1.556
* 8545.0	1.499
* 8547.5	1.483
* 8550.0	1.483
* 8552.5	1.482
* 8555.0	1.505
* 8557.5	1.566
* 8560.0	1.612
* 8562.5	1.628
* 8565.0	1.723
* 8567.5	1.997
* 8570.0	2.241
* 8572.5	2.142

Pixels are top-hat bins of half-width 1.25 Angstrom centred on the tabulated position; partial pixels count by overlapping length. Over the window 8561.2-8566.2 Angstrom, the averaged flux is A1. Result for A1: 1.67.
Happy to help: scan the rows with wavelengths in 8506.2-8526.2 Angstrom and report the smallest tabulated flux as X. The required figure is 1.427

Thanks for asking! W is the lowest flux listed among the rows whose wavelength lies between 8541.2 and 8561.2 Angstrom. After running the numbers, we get 1.482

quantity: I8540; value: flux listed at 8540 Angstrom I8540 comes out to 1.642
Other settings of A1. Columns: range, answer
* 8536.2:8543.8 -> 1.63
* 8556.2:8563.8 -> 1.6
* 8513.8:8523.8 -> 1.49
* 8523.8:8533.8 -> 1.67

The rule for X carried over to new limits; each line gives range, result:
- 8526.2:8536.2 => 1.681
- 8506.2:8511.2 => 1.613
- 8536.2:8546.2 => 1.499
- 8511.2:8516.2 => 1.553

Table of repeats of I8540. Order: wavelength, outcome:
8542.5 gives 1.556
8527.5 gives 1.681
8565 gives 1.723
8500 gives 1.594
